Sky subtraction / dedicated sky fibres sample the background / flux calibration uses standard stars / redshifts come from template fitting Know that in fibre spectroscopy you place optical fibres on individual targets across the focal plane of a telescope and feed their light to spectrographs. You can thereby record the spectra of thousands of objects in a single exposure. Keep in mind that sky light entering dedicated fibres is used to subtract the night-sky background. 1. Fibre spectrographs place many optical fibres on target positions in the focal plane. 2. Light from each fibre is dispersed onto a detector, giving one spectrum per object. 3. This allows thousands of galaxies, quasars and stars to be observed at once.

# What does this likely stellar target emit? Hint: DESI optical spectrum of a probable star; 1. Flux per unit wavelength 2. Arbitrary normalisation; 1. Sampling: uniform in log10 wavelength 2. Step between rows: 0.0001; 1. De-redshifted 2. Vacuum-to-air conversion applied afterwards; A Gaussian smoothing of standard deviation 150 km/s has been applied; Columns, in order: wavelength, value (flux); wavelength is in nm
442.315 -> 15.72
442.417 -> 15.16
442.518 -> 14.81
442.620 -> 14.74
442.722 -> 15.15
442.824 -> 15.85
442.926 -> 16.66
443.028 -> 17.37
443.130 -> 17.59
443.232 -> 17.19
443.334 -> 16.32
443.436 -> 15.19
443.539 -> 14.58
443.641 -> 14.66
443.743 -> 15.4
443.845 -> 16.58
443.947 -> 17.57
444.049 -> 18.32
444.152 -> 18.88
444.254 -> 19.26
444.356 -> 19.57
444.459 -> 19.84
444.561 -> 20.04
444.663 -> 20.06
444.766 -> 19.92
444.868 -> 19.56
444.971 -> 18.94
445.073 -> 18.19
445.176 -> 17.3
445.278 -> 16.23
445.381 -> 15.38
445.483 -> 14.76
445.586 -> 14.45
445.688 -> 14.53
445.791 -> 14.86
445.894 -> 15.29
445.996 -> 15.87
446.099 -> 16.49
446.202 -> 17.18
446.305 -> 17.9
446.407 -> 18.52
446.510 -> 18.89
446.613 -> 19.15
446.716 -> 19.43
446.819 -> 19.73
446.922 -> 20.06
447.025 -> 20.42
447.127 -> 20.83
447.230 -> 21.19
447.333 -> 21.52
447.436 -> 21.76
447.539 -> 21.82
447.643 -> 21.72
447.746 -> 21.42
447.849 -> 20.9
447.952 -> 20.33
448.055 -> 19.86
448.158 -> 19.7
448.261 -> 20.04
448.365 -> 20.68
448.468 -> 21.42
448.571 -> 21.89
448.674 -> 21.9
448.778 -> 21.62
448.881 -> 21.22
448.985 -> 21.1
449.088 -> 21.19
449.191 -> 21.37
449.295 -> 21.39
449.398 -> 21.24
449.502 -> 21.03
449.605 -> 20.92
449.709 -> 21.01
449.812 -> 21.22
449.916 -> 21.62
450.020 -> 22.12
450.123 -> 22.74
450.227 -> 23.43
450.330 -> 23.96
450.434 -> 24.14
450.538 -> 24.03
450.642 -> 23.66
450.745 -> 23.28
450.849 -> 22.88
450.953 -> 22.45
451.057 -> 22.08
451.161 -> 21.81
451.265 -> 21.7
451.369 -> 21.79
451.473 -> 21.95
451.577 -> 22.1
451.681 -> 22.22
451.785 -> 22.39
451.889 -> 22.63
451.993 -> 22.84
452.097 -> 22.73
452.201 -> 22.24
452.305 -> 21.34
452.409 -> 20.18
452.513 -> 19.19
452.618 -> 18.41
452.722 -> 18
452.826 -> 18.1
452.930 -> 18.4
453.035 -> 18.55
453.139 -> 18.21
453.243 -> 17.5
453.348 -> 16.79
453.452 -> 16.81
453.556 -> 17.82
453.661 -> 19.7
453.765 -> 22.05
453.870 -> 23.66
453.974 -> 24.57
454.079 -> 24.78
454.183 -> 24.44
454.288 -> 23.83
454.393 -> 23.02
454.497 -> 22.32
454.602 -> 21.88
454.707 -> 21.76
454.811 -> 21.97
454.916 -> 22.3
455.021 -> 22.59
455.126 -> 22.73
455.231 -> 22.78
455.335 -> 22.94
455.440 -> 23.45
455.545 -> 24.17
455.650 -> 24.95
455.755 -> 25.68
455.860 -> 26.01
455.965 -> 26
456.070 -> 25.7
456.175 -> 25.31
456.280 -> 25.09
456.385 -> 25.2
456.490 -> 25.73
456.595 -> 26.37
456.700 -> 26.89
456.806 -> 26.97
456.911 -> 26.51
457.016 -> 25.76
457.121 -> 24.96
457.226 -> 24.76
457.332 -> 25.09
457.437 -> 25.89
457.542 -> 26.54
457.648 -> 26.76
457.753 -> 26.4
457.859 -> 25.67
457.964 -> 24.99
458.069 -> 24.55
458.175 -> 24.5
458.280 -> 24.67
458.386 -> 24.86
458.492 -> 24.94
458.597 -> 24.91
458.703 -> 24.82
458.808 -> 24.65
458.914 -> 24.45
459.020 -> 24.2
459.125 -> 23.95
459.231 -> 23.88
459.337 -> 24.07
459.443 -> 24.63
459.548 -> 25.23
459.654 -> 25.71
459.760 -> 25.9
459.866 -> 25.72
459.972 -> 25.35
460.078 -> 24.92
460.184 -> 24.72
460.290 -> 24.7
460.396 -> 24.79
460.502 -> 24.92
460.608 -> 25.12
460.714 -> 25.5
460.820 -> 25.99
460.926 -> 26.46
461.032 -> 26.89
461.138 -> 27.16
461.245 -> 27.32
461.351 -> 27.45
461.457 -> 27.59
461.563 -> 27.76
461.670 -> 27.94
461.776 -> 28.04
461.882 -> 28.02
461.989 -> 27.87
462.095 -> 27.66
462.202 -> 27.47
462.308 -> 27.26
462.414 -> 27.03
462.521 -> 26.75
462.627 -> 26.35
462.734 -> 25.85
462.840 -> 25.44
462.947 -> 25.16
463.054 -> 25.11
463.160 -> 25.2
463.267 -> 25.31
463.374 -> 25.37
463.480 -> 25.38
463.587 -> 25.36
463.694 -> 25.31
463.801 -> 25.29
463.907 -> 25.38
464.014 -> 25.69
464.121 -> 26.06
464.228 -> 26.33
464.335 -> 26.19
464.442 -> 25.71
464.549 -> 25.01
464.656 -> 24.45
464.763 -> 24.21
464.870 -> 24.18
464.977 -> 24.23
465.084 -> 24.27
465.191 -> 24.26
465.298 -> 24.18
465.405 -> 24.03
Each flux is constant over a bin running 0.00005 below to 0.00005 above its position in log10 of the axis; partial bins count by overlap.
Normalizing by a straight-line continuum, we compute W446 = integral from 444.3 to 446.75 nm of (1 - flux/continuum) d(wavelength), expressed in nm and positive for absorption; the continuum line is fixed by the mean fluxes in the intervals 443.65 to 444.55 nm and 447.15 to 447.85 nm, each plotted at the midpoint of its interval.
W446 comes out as 0.24 nm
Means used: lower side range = 18.1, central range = 17.6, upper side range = 21.5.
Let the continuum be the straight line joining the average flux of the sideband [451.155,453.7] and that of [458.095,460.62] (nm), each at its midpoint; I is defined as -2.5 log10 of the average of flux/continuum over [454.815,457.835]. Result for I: -0.105 mag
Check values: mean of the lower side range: 20.1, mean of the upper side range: 24.8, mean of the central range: 25.1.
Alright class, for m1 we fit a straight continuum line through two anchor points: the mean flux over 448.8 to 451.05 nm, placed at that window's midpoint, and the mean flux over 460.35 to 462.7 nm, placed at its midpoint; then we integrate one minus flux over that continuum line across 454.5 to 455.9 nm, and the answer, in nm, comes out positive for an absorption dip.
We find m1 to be 0.06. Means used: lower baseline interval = 22.2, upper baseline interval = 26.9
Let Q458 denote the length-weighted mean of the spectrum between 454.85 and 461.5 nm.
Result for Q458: 25.2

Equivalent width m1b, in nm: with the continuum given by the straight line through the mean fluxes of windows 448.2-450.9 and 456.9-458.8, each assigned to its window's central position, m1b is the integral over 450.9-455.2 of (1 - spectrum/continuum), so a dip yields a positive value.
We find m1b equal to 0.40 nm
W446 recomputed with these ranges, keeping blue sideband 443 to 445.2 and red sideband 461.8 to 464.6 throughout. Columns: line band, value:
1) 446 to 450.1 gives -0.20 nm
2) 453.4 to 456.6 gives -0.11 nm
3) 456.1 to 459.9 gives -0.23 nm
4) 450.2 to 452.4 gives -0.17 nm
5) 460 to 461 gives -0.01 nm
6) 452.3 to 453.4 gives 0.16 nm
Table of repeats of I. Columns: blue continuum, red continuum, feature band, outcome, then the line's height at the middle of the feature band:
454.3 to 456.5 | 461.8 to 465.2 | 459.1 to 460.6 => 0.000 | 24.9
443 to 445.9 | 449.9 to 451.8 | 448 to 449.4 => -0.011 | 20.8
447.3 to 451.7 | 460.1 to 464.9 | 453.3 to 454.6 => 0.076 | 23.2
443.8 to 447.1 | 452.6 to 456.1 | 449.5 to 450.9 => -0.133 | 20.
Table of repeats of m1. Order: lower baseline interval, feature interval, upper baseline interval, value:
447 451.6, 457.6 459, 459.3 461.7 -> 0.00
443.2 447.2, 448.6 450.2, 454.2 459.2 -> -0.10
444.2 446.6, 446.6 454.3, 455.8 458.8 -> -0.14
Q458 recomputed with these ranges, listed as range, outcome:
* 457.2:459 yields 25.2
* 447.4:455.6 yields 21.5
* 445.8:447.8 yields 19.3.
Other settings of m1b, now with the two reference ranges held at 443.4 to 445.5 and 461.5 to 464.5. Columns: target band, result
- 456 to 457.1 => -0.124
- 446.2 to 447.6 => -0.086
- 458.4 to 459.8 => -0.013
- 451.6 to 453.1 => 0.057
